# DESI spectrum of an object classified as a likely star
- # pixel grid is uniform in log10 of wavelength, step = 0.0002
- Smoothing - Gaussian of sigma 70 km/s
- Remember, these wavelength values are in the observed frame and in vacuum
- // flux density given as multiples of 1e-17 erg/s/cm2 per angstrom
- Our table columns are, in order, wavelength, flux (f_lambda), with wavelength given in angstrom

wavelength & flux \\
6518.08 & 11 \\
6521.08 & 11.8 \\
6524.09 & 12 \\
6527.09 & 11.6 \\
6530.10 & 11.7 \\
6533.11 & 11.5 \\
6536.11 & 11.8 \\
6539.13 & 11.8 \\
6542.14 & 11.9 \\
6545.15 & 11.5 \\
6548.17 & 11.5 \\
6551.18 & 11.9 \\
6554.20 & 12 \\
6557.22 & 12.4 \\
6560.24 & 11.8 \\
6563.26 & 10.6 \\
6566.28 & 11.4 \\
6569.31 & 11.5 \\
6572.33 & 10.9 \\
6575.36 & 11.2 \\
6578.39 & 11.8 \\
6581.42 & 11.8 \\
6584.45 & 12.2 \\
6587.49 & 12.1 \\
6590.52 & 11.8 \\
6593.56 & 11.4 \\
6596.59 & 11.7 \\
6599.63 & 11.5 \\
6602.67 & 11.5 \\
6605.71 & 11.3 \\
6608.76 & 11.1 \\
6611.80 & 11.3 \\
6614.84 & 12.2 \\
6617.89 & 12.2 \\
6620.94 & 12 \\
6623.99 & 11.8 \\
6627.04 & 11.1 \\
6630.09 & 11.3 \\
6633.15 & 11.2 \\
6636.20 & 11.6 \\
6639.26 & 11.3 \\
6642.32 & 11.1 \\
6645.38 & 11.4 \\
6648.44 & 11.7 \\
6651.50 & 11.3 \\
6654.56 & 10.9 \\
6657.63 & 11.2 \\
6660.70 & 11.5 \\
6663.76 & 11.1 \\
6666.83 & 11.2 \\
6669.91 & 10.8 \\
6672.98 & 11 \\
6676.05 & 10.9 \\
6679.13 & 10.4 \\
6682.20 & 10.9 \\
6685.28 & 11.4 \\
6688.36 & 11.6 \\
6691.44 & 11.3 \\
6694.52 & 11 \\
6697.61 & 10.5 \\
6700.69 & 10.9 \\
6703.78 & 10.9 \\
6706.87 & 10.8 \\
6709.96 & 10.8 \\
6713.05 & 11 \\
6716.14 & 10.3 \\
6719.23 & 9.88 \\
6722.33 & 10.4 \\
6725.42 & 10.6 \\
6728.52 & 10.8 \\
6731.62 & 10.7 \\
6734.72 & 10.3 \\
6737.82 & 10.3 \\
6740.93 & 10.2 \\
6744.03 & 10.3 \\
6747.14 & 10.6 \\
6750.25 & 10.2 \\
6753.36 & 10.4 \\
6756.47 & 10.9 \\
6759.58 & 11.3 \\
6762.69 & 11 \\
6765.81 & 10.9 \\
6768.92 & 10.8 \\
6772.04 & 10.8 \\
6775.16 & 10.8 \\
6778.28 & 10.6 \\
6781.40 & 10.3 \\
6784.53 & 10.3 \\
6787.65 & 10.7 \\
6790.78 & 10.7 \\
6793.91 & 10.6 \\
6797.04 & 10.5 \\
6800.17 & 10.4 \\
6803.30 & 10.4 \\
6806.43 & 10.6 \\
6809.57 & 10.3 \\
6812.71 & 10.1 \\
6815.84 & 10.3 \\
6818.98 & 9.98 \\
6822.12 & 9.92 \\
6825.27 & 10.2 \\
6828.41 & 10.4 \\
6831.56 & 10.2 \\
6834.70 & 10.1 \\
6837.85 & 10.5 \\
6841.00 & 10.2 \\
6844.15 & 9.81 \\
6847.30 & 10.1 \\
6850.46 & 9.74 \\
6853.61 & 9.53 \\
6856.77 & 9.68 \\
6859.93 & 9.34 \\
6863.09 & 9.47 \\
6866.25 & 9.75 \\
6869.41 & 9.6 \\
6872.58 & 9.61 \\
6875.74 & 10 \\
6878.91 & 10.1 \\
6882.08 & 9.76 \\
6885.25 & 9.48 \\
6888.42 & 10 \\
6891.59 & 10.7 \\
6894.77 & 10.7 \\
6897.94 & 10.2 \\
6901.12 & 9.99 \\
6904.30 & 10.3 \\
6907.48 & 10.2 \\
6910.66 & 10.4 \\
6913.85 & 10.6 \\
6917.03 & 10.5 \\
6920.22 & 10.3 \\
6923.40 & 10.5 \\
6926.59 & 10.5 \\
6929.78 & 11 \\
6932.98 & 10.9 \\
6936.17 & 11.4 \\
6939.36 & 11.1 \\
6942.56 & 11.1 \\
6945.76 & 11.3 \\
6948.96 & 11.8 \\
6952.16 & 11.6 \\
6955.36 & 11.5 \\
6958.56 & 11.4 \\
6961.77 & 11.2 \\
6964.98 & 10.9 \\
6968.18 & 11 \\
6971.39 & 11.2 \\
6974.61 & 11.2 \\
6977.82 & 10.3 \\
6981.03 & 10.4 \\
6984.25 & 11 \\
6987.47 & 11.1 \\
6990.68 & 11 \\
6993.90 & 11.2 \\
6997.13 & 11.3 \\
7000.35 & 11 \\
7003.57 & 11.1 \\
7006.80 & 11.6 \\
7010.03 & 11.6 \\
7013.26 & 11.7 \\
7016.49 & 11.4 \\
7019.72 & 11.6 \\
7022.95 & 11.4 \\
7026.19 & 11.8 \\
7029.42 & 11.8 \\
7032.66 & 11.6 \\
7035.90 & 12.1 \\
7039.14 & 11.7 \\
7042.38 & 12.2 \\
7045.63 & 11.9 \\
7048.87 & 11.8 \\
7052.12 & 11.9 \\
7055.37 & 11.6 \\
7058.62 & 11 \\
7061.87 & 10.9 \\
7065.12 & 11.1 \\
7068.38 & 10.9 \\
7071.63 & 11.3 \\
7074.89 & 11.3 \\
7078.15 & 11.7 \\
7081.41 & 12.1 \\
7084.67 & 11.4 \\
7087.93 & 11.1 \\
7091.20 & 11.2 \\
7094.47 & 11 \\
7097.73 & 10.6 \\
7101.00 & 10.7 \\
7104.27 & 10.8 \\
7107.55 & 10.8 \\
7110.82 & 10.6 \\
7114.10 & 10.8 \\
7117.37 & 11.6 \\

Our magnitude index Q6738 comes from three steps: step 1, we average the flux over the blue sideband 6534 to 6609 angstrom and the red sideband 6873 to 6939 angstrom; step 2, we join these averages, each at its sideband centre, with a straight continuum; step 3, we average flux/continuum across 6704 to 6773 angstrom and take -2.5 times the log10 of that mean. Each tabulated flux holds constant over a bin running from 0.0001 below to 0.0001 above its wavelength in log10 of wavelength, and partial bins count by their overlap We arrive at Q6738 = 0.04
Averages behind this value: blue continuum 11.6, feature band 10.6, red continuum 10.4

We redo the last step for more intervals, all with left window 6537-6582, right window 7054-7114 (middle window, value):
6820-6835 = 0.12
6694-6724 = 0.08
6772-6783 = 0.08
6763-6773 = 0.05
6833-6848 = 0.12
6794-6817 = 0.10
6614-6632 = -0.02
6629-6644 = 0.02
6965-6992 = 0.03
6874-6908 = 0.12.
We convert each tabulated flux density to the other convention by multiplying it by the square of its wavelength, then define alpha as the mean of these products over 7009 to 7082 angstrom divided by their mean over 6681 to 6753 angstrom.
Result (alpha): 1.19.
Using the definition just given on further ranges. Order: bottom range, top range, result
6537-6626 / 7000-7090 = 1.13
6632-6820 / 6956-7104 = 1.15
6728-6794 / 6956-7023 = 1.13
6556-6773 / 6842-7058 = 1.06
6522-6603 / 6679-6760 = 0.96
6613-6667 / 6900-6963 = 1.04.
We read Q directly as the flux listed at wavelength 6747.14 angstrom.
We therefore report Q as 10.6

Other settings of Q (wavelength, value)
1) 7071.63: 11.3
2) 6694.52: 11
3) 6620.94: 12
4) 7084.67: 11.4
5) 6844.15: 9.81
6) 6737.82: 10.3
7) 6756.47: 10.9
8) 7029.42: 11.8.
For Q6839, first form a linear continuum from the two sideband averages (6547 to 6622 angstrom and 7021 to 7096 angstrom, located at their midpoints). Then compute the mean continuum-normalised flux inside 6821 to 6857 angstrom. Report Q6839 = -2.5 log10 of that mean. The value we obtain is 0.15 mag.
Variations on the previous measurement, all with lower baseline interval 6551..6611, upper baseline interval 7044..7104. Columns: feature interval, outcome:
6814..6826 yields 0.136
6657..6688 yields 0.046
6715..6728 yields 0.116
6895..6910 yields 0.116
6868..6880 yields 0.163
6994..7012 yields 0.002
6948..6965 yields -0.006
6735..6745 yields 0.122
